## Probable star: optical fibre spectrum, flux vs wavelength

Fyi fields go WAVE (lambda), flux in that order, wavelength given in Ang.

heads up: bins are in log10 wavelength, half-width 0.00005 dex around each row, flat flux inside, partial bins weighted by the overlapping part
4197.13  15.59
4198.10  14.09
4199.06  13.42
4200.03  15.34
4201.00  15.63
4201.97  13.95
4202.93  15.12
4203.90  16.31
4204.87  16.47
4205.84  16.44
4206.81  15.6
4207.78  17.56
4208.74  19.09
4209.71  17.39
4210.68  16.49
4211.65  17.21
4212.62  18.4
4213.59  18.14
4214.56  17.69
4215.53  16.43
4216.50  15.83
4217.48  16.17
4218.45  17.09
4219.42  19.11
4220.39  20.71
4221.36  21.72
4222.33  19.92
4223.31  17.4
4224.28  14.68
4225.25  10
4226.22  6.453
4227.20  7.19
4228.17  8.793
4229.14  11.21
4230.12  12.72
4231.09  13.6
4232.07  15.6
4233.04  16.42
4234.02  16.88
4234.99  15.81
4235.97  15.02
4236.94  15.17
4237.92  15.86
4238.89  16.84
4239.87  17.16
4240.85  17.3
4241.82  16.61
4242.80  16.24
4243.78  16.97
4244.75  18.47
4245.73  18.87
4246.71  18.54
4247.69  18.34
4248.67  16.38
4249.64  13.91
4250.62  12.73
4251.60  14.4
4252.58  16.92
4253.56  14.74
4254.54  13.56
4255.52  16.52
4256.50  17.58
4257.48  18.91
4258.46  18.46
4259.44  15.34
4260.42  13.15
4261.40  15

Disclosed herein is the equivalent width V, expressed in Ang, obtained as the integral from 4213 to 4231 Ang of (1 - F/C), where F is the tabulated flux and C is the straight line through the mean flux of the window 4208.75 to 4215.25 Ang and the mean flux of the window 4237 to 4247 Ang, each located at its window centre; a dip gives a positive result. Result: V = 2.5 Ang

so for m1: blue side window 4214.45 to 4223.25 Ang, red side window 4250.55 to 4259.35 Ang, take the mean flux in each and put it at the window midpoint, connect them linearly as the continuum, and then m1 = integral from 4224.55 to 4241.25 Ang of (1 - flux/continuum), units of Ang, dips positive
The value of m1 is 3.6 Ang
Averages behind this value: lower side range 18.3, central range 13.6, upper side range 16.1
